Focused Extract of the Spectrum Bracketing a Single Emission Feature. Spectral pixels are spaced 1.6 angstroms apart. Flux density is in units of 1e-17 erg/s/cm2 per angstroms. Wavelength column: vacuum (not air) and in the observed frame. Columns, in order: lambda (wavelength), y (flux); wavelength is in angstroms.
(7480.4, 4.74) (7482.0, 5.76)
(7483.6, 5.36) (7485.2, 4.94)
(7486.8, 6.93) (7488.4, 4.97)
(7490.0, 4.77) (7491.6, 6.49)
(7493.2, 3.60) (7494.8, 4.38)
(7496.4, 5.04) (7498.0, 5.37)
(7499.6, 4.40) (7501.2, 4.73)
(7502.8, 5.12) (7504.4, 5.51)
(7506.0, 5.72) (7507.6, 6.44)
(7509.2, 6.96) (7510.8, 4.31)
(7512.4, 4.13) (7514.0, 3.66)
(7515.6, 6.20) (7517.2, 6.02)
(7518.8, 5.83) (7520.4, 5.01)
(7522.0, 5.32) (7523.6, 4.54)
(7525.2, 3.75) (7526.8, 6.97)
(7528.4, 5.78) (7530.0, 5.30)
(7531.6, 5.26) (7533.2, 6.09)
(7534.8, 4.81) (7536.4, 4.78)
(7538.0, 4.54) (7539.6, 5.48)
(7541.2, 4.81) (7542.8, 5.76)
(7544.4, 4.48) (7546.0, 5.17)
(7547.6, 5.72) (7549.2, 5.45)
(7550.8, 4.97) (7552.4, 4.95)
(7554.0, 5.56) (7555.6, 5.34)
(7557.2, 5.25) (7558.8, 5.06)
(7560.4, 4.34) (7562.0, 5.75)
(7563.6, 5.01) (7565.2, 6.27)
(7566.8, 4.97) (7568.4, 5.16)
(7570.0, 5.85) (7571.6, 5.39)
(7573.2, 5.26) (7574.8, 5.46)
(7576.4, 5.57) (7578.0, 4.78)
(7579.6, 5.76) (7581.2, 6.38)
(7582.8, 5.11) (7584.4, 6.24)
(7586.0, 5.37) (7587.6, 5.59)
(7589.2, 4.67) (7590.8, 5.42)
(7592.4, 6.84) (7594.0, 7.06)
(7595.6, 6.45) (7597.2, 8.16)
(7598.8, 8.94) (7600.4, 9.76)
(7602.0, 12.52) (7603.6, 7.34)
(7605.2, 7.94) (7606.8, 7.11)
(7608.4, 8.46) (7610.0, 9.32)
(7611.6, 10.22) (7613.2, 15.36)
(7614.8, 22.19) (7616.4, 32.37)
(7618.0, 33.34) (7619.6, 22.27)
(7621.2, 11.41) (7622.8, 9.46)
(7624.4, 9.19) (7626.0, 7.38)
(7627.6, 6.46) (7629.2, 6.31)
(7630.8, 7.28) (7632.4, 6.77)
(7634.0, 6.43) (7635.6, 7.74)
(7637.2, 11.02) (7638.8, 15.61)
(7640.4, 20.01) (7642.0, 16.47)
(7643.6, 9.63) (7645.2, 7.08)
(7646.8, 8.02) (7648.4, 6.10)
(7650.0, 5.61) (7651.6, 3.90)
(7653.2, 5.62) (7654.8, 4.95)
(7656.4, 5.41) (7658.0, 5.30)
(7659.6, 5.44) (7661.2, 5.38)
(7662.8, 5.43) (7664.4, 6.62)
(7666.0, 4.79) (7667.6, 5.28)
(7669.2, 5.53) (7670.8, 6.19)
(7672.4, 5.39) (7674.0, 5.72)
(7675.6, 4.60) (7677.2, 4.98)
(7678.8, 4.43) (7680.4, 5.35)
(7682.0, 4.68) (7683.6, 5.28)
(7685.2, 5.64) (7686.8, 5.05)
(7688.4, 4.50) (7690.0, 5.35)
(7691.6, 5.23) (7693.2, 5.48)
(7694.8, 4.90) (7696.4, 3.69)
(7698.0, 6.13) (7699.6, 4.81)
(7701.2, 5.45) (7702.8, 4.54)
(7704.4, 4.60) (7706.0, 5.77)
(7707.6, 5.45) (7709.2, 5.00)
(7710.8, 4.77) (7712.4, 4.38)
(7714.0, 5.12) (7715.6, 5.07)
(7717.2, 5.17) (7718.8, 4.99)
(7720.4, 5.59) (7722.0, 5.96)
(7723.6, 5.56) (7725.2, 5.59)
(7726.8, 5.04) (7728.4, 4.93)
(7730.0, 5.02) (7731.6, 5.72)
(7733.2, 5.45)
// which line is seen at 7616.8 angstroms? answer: H-alpha 6563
